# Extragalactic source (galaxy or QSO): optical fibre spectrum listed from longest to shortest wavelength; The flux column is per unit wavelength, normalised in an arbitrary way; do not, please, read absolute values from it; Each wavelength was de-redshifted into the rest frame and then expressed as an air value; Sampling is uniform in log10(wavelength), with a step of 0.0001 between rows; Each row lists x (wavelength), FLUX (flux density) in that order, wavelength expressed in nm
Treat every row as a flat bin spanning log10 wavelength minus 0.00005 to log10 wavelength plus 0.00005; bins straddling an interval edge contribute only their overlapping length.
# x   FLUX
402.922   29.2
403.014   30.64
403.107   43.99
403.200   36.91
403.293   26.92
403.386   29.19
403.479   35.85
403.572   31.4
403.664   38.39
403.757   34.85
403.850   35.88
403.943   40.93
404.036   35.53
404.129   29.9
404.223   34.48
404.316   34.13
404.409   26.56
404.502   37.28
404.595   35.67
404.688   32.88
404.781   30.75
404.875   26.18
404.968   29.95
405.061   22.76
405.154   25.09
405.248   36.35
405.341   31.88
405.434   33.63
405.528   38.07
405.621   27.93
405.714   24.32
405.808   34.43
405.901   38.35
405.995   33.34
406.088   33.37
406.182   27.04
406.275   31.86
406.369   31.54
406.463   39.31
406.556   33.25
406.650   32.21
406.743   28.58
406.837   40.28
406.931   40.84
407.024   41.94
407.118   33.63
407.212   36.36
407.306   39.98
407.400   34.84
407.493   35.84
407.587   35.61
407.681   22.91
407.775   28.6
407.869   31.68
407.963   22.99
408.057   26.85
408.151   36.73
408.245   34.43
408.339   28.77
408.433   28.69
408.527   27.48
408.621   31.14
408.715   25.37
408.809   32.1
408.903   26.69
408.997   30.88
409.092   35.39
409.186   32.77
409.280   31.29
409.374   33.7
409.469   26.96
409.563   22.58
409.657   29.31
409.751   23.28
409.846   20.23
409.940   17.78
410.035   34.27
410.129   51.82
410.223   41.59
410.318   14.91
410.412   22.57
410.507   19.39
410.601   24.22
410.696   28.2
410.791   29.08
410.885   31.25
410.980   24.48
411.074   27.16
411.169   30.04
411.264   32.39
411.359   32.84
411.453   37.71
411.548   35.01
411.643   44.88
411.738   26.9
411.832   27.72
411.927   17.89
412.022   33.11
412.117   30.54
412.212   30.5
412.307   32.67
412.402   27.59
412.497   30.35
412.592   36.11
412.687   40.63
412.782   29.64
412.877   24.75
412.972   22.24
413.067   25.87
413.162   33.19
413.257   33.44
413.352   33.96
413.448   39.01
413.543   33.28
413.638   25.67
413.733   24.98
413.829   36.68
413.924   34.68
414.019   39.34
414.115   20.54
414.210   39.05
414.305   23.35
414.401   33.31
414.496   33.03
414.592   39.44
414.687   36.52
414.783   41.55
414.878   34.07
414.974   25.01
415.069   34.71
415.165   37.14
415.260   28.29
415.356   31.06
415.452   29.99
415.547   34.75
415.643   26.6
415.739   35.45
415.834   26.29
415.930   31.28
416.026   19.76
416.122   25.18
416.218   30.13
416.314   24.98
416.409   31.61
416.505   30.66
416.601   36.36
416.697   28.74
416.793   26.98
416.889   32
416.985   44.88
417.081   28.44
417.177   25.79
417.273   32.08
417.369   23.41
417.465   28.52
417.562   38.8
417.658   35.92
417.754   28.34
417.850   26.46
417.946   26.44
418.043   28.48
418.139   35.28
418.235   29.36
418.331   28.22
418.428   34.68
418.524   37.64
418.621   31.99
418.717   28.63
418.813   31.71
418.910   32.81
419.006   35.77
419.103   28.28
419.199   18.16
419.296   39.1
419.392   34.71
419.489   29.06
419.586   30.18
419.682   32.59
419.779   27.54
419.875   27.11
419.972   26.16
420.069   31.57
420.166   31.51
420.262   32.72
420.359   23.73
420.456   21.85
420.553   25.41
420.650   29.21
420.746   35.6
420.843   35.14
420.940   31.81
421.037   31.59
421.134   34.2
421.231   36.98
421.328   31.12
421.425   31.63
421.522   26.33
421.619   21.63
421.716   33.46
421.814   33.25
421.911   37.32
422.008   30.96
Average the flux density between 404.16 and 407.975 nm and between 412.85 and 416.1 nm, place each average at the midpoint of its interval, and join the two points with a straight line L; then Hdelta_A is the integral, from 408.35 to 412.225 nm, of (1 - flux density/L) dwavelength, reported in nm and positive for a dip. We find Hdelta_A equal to 0.32 nm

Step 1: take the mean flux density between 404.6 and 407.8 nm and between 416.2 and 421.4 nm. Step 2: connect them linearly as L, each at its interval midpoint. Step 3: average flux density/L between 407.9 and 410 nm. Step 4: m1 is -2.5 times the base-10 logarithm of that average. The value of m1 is 0.14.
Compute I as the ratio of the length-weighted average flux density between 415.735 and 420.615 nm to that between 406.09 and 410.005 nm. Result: 0.97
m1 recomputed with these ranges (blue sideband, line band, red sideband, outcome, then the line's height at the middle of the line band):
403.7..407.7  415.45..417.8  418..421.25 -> 0.037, 31.3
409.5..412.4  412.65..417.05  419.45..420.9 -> -0.082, 29.2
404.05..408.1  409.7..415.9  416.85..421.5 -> 0.027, 31.6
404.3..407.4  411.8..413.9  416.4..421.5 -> 0.047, 31.9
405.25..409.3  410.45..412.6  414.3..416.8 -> 0.068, 31.8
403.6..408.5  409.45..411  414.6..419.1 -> 0.182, 32.2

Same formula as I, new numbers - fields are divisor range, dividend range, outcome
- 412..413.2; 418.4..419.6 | 1.04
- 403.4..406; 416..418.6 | 0.93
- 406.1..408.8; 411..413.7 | 0.96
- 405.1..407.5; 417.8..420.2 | 0.90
